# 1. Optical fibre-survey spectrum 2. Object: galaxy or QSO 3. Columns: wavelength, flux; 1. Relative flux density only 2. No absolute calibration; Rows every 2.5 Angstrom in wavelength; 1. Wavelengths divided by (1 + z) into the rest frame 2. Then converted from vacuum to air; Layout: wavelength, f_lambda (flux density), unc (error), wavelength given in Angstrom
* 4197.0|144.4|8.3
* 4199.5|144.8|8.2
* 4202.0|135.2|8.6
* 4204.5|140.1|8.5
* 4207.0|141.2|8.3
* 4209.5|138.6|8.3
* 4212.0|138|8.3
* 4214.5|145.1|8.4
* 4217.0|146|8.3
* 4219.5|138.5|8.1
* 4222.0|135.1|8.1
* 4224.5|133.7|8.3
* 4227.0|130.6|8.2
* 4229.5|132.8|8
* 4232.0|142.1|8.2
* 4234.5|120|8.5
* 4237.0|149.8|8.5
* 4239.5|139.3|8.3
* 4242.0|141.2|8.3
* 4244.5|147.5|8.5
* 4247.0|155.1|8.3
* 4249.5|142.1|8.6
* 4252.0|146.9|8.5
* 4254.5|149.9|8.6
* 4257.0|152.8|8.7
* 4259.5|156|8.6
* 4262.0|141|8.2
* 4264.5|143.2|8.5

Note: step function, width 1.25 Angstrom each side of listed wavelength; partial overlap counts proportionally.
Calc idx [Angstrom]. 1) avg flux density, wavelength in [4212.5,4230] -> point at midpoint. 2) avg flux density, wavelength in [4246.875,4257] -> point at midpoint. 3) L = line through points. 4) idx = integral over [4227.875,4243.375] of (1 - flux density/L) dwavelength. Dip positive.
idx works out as 0.56 Angstrom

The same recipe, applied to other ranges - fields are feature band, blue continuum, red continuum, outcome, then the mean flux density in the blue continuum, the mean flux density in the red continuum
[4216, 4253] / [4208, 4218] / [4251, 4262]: 1.54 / 142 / 150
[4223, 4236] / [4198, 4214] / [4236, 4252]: 1.03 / 140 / 146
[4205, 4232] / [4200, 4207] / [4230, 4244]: 0.13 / 139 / 139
